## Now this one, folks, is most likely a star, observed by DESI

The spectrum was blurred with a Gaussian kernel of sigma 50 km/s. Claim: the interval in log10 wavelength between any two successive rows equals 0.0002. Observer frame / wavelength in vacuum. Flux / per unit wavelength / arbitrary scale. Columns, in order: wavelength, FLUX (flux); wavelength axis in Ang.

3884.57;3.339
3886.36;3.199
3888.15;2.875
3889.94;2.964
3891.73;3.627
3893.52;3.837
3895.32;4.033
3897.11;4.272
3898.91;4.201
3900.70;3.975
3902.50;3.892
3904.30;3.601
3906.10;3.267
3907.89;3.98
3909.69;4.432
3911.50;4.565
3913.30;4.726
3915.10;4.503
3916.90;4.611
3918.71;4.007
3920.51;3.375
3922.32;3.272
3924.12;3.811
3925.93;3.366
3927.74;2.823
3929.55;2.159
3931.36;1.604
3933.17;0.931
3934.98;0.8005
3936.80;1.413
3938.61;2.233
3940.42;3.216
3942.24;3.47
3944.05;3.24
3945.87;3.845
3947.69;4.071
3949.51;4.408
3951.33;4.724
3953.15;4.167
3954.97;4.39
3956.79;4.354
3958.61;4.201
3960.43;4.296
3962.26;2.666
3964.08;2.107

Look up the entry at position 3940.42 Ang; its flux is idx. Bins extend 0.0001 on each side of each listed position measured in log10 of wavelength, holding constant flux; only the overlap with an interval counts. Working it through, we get 3.216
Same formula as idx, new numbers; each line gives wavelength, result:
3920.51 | 3.375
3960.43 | 4.296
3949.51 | 4.408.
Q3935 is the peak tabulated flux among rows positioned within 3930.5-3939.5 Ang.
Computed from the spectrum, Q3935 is 2.233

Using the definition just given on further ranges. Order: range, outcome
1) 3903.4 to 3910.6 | 4.432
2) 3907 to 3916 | 4.726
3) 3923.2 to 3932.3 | 3.811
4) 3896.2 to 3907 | 4.272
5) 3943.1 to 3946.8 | 3.845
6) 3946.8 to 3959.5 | 4.724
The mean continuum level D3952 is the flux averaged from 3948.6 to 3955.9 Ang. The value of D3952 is 4.42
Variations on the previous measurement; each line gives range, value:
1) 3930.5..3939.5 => 1.39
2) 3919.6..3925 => 3.49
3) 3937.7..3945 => 3.04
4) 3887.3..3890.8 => 2.92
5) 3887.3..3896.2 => 3.47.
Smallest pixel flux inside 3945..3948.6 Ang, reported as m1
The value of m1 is 3.845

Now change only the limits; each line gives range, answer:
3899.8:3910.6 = 3.267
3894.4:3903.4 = 3.892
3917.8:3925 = 3.272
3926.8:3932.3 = 1.604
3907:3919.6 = 3.98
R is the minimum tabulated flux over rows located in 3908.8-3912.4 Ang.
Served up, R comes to 4.432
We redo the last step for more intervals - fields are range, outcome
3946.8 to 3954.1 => 4.071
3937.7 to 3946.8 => 2.233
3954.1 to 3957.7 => 4.354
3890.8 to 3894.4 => 3.627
